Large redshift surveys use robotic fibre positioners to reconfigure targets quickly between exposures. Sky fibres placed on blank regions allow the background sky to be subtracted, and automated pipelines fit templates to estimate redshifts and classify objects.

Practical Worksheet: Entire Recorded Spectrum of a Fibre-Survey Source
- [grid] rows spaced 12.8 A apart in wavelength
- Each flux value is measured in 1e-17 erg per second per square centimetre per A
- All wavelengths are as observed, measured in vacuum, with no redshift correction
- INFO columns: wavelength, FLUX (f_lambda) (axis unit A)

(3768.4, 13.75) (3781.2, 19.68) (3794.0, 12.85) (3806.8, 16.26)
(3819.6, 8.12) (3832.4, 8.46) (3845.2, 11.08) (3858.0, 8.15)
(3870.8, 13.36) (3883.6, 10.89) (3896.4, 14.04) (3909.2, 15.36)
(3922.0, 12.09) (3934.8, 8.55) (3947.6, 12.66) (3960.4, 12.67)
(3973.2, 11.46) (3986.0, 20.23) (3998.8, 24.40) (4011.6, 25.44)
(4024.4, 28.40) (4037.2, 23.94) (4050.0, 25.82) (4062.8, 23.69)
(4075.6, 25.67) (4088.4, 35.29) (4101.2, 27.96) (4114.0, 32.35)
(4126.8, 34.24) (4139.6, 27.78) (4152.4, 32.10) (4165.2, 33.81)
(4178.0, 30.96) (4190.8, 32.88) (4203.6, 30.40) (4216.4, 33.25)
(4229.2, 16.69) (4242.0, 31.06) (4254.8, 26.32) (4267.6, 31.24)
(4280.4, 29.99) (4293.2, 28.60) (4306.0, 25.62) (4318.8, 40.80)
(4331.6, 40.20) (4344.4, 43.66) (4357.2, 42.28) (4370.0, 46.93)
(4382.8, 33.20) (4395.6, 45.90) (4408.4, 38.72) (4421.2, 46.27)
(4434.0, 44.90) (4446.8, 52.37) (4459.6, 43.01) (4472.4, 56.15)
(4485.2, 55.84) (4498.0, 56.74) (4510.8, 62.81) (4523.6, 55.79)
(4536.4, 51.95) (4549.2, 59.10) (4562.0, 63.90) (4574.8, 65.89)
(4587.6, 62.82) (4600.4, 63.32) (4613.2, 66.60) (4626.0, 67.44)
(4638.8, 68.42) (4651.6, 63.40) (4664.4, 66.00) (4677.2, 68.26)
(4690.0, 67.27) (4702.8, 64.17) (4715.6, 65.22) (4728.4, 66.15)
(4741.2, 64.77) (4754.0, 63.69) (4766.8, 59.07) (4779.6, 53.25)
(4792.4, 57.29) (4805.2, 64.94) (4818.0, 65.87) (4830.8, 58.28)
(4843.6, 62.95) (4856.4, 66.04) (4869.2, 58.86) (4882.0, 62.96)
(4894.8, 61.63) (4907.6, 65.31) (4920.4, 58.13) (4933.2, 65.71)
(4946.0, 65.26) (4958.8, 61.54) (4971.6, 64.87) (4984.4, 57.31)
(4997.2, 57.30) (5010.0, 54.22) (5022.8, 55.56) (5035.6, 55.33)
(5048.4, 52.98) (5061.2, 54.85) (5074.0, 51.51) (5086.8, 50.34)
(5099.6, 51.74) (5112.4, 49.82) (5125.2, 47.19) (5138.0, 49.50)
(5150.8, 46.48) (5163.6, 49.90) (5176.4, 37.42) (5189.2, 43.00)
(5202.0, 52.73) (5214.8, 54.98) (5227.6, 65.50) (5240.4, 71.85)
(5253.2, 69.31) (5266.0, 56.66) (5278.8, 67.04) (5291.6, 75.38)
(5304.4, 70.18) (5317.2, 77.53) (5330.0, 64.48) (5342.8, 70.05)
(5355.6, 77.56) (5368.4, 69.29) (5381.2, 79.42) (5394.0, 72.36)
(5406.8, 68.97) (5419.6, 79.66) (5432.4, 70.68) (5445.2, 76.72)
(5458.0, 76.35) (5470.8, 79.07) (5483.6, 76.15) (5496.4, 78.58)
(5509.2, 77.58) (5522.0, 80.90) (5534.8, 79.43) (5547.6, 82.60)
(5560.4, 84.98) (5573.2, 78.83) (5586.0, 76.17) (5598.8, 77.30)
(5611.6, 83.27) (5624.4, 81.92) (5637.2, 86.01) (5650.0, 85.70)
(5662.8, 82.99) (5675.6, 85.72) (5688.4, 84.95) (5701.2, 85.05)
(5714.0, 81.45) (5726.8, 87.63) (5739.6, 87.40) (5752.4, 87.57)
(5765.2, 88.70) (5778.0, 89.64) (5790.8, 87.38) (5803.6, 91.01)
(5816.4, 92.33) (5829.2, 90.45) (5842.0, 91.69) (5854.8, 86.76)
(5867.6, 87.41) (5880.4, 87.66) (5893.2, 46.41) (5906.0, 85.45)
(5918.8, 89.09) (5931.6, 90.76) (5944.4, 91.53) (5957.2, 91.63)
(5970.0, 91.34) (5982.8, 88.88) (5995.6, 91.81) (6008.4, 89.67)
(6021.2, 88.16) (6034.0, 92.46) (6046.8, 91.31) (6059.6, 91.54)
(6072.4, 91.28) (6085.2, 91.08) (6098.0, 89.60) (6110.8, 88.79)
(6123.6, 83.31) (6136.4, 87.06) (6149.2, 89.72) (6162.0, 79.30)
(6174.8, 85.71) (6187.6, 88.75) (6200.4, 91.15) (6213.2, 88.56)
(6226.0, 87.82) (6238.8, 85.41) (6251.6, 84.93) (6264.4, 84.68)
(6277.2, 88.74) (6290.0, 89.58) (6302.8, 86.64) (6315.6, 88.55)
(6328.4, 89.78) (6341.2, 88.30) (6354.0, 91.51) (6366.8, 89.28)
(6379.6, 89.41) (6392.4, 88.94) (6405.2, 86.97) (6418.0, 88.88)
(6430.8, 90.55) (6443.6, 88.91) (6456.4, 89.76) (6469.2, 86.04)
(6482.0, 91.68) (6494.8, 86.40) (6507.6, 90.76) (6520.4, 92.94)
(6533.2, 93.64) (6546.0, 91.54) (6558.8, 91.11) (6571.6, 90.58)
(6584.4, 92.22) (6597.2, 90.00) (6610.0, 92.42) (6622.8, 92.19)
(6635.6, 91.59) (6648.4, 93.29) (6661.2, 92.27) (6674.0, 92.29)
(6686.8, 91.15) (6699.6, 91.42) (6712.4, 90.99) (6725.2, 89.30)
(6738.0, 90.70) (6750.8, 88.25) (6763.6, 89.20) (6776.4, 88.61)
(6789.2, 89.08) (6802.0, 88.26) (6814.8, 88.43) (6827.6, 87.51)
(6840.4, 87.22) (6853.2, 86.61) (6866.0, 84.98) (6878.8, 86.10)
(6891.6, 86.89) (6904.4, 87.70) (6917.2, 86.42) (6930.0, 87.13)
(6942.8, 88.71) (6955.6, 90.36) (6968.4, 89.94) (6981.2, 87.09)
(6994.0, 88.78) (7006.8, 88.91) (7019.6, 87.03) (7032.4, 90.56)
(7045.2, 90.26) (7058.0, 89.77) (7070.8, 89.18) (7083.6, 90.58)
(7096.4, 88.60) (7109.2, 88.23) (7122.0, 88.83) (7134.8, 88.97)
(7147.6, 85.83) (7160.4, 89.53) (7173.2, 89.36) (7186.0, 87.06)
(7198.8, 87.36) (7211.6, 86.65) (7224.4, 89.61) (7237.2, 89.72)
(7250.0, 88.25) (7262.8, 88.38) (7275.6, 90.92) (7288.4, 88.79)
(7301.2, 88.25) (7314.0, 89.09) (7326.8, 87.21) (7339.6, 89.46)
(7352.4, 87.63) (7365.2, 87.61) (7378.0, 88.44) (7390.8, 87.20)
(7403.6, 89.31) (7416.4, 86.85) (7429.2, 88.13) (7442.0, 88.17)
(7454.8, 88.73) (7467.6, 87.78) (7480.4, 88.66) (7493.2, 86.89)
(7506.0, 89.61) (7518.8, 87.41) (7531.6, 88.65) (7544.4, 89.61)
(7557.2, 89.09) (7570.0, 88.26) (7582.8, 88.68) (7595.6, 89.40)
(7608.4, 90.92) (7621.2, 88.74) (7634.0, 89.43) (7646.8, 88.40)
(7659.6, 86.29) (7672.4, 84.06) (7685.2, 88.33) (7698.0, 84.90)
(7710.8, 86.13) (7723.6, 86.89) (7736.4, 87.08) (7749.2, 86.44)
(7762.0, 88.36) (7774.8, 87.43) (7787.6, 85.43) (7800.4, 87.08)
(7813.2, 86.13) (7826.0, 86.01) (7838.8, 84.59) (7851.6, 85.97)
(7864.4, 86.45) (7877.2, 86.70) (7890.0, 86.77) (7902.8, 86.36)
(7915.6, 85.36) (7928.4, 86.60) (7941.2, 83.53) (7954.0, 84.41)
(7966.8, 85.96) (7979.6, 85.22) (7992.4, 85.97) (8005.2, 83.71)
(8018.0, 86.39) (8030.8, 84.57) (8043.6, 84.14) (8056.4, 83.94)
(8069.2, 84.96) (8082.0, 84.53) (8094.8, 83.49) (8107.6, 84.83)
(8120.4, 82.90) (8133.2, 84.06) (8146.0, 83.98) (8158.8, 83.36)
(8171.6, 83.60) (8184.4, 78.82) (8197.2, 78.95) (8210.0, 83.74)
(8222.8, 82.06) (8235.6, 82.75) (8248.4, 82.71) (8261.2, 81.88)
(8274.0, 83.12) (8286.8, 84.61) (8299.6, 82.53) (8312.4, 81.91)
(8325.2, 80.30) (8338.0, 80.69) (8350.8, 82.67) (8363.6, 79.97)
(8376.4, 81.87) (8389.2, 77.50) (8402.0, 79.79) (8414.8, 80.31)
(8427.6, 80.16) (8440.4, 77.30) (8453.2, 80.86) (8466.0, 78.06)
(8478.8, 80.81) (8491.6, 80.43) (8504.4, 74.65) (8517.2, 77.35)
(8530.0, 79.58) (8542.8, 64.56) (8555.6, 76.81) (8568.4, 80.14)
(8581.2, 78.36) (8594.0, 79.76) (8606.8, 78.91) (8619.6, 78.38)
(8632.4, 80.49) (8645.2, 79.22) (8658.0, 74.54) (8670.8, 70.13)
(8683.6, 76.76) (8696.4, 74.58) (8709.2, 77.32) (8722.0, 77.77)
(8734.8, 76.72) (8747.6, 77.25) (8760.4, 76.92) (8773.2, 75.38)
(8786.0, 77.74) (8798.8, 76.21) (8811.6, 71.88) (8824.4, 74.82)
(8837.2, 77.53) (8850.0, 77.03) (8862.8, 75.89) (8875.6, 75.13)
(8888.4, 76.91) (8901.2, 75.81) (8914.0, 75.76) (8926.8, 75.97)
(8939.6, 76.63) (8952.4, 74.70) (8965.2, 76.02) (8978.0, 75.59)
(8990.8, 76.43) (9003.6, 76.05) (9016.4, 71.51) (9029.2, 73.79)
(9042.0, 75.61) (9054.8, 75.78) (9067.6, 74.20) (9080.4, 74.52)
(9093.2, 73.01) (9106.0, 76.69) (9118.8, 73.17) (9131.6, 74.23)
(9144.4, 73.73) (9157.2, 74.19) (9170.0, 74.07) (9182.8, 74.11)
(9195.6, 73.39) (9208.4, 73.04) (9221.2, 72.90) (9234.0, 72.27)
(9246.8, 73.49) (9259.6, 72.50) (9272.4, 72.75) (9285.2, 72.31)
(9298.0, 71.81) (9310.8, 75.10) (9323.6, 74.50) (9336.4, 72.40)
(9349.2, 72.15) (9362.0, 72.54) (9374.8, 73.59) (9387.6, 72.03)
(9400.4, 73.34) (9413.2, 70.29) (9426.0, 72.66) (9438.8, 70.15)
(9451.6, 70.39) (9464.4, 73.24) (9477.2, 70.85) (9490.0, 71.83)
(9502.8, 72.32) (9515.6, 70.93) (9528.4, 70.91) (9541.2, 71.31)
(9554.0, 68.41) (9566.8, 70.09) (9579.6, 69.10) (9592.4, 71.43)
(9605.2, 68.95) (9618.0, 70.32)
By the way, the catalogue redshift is 0.00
